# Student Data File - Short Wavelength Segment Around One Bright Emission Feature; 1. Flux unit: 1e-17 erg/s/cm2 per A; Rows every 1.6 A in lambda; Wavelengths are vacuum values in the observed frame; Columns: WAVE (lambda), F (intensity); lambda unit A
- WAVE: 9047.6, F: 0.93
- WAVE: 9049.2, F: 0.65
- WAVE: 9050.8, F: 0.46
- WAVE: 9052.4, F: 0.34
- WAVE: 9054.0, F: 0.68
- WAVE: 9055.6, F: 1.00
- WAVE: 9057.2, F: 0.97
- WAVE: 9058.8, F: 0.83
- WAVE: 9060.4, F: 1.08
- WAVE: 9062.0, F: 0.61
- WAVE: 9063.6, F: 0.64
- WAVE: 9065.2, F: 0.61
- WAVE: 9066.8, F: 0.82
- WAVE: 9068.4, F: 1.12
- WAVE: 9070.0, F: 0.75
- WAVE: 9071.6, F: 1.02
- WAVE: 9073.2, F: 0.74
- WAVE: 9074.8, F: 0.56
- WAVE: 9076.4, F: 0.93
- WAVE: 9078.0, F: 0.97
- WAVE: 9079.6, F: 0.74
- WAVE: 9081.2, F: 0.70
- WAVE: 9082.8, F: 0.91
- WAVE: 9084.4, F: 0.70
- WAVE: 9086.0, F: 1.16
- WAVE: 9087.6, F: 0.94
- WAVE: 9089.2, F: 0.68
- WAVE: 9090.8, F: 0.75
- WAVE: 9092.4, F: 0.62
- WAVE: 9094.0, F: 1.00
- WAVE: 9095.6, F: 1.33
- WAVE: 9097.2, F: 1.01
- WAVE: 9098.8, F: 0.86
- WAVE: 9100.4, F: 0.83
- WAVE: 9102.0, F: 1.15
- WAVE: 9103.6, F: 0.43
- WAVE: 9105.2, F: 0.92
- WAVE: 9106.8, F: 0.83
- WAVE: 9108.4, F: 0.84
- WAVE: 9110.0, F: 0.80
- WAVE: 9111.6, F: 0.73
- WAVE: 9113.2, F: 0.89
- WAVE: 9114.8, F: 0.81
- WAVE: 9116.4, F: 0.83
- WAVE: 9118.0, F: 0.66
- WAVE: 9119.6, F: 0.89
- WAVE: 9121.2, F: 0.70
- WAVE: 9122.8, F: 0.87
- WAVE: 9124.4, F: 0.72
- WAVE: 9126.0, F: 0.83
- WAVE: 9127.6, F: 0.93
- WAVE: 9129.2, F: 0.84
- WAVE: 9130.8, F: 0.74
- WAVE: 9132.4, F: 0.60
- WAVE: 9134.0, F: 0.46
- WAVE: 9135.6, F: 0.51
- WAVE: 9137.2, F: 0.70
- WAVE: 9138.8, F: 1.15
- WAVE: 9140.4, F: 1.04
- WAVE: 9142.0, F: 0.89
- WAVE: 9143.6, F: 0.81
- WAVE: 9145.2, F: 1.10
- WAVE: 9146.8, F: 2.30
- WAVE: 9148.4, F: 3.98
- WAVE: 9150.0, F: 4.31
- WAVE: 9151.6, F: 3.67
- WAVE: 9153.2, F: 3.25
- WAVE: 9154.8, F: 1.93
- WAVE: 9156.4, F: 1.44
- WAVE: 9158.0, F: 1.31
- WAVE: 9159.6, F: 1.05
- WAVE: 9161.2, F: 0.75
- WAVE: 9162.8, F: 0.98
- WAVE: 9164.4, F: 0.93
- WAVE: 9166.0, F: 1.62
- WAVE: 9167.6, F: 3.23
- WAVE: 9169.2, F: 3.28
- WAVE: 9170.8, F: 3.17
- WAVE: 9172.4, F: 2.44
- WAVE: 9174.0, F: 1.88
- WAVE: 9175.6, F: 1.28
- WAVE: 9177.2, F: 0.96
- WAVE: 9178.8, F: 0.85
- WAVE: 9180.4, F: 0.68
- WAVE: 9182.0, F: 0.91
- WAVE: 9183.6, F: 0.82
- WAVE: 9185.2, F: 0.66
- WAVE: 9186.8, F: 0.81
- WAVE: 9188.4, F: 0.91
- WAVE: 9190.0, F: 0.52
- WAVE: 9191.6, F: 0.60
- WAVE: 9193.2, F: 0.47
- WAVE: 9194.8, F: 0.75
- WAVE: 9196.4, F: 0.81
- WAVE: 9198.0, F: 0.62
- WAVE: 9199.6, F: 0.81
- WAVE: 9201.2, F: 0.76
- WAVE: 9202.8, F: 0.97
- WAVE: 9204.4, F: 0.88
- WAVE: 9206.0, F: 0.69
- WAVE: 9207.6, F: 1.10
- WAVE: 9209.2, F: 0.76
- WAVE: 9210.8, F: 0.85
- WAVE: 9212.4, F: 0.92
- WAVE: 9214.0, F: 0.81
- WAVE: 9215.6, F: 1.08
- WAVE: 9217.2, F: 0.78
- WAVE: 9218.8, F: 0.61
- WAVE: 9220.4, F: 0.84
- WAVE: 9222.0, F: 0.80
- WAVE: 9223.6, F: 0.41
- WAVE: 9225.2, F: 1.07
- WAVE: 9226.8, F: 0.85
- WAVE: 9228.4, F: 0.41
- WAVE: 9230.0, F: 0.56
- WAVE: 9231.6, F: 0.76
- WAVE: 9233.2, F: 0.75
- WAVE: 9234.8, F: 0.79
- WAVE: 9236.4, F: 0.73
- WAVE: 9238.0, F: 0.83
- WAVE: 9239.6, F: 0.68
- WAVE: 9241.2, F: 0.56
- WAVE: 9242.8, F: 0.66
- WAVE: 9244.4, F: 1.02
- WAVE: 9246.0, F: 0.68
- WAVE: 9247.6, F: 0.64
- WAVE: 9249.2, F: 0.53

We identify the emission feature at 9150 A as [S II]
